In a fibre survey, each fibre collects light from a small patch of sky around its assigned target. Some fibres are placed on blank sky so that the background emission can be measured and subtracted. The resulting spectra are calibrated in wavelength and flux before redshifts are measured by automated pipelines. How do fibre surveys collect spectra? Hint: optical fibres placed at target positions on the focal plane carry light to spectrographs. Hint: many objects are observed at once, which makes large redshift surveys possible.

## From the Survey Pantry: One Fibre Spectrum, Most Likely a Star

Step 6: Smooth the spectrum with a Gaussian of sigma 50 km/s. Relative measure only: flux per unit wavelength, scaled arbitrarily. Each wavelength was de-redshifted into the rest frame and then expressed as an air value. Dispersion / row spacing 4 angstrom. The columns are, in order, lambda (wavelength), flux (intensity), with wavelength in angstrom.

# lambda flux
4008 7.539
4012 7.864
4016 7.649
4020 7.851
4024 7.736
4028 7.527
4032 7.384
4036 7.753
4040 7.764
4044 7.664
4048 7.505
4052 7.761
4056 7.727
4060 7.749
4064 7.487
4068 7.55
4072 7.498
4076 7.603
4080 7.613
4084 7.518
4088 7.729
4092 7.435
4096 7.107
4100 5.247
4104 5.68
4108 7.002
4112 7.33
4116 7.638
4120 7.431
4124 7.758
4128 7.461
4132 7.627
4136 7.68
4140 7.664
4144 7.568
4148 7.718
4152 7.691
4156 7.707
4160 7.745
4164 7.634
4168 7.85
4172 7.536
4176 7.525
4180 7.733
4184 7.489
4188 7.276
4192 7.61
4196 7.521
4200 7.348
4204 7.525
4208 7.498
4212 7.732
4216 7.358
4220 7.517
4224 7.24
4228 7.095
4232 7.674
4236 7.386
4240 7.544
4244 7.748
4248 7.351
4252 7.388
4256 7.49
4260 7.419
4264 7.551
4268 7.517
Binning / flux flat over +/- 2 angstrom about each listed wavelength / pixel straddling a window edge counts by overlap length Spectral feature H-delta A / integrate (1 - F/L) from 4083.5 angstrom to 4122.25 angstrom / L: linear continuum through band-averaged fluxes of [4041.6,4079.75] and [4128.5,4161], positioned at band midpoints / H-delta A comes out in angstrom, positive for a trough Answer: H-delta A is 3.3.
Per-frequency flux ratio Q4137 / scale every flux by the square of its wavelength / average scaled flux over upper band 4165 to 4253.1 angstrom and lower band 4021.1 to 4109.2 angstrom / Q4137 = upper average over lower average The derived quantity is 1.1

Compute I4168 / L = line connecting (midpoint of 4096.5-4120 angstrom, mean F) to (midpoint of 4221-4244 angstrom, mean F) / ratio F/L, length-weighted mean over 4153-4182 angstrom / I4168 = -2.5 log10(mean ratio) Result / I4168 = -0.09 mag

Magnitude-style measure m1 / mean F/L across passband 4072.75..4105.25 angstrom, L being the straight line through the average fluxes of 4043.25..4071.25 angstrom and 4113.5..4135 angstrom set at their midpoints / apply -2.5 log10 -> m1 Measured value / 0.08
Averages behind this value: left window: 7.63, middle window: 7.04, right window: 7.58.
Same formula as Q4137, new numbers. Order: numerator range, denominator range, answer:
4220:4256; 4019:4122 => 1.09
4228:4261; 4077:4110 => 1.16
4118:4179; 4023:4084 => 1.05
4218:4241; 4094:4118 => 1.18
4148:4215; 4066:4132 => 1.09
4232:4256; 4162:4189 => 1.02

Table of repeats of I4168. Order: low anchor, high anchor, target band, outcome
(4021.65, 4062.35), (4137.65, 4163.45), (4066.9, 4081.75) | 0.01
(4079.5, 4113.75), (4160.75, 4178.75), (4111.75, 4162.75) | -0.04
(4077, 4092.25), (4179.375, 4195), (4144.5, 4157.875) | -0.02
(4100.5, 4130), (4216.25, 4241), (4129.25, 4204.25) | -0.05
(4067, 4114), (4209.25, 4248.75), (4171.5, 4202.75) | -0.02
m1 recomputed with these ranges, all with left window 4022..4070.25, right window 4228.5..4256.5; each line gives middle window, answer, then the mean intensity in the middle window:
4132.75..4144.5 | -0.01 mag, 7.65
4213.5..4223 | 0.01 mag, 7.43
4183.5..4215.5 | 0.00 mag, 7.49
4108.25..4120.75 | 0.03 mag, 7.4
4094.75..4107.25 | 0.25 mag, 6.04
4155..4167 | -0.02 mag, 7.71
